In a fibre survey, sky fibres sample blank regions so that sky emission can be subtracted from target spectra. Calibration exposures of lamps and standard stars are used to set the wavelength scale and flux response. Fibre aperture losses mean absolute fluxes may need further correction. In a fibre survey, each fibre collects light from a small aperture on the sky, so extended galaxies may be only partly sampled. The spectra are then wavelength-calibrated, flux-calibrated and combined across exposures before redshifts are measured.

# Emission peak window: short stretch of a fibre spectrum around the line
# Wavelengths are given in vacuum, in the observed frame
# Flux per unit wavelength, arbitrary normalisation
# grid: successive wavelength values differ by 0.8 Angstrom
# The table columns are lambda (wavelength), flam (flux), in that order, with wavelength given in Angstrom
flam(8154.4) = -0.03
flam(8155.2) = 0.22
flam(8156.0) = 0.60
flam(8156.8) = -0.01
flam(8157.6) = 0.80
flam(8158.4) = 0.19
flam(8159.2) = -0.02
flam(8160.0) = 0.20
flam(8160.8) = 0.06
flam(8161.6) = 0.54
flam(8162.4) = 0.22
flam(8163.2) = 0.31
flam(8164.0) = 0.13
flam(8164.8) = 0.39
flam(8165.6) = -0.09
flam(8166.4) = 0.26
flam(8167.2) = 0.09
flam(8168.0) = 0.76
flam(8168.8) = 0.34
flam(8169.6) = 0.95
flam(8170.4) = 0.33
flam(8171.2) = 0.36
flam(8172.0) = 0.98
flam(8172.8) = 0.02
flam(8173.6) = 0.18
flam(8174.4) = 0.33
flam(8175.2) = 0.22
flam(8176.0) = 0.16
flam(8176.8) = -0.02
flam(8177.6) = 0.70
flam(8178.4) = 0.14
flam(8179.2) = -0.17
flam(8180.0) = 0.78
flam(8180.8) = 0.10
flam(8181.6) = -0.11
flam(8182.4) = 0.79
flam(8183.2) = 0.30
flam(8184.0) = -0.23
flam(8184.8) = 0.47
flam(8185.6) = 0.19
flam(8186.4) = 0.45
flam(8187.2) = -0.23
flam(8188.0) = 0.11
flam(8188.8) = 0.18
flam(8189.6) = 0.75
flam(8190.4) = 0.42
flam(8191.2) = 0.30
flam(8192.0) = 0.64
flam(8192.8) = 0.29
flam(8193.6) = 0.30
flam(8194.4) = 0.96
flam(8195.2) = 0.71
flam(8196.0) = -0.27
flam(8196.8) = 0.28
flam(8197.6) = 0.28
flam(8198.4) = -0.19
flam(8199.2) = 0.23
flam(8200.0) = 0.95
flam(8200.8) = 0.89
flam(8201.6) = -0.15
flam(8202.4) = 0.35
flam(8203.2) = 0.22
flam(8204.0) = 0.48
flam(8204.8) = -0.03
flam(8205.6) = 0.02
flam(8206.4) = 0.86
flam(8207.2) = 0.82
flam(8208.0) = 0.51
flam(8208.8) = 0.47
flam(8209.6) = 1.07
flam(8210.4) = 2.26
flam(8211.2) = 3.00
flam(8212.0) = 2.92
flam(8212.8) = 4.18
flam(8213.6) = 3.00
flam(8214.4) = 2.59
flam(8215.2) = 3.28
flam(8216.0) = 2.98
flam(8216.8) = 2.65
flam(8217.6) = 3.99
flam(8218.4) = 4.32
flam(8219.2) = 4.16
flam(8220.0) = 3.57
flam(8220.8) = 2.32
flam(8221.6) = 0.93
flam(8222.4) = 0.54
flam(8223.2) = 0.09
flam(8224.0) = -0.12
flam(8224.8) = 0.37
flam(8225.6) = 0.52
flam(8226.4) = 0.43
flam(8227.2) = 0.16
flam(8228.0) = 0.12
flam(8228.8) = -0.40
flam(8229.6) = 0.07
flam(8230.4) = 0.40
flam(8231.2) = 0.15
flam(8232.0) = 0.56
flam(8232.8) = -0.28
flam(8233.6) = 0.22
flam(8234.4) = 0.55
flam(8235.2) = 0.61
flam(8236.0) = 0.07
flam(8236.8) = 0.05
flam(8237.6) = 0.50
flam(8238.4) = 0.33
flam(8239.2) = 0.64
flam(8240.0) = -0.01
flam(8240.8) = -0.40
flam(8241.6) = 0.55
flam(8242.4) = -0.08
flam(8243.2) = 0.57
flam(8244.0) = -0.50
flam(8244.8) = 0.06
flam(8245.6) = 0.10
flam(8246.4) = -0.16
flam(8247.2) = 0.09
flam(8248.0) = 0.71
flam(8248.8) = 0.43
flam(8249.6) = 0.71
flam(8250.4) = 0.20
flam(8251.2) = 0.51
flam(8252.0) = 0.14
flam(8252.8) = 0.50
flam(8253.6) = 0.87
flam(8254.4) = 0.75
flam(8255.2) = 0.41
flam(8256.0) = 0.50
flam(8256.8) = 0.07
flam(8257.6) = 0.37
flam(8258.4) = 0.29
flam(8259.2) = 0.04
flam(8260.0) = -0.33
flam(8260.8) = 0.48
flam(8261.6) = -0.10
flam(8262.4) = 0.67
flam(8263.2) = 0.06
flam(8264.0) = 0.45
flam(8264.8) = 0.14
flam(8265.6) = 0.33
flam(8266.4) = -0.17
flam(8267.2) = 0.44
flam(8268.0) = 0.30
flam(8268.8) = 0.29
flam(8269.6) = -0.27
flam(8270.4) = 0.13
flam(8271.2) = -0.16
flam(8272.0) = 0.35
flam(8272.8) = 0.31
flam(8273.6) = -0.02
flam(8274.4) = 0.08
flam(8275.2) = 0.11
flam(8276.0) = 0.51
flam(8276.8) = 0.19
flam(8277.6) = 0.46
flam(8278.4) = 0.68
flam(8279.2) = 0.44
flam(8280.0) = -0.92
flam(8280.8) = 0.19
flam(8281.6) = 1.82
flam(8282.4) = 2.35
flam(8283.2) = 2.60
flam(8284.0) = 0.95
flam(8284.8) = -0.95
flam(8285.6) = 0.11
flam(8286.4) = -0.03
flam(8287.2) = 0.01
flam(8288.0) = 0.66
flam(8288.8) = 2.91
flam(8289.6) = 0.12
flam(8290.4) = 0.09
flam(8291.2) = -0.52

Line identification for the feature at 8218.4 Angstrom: [O II]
